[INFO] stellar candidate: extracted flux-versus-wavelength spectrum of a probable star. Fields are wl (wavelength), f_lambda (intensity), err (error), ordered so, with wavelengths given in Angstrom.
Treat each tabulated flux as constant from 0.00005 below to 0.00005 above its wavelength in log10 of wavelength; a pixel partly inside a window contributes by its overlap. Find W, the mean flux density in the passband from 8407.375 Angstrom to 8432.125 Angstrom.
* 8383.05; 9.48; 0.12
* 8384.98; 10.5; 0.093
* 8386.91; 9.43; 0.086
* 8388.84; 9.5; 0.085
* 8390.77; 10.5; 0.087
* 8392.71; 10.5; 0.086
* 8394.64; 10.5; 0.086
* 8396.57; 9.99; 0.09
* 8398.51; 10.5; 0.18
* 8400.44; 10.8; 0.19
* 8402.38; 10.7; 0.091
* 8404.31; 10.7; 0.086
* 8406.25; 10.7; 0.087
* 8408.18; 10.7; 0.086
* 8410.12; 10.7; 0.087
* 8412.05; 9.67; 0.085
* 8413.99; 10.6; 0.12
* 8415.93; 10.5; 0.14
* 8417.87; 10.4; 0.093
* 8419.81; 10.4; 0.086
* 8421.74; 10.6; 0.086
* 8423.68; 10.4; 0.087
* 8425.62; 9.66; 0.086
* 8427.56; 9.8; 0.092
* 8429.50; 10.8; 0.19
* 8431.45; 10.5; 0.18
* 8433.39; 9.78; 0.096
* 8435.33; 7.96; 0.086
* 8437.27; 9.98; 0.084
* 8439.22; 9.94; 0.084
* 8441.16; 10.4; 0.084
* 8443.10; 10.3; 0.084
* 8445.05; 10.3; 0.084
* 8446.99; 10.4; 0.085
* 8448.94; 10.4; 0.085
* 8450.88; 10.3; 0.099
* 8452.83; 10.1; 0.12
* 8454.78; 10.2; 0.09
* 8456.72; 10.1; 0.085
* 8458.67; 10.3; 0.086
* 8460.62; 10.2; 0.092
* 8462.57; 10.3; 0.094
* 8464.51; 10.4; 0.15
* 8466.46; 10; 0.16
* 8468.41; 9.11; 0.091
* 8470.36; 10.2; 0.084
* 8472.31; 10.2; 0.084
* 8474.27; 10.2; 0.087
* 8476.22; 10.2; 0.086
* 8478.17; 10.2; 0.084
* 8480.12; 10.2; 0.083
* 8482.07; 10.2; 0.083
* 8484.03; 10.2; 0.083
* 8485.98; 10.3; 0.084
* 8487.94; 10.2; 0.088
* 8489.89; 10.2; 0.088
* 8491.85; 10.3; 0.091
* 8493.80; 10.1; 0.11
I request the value 10.4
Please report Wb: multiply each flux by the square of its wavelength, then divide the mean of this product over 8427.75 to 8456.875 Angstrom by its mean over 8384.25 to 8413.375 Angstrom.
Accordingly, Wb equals 0.98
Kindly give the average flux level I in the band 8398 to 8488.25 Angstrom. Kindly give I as 10.2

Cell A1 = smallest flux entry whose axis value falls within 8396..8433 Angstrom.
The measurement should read 9.66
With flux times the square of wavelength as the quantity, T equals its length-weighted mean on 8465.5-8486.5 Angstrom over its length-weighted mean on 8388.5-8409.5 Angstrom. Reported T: 1.0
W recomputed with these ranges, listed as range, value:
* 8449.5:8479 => 10.1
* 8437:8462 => 10.2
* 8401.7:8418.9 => 10.5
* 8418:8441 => 10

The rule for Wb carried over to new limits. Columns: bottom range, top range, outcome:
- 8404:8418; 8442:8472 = 0.98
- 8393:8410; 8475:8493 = 0.99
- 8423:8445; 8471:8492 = 1.04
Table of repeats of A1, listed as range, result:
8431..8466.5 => 7.96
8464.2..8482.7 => 9.11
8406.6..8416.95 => 9.67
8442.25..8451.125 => 10.3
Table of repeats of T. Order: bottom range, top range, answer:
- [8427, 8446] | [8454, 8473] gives 1.02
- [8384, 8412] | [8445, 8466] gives 1.00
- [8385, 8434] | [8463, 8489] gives 1.00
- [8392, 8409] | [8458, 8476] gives 0.97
